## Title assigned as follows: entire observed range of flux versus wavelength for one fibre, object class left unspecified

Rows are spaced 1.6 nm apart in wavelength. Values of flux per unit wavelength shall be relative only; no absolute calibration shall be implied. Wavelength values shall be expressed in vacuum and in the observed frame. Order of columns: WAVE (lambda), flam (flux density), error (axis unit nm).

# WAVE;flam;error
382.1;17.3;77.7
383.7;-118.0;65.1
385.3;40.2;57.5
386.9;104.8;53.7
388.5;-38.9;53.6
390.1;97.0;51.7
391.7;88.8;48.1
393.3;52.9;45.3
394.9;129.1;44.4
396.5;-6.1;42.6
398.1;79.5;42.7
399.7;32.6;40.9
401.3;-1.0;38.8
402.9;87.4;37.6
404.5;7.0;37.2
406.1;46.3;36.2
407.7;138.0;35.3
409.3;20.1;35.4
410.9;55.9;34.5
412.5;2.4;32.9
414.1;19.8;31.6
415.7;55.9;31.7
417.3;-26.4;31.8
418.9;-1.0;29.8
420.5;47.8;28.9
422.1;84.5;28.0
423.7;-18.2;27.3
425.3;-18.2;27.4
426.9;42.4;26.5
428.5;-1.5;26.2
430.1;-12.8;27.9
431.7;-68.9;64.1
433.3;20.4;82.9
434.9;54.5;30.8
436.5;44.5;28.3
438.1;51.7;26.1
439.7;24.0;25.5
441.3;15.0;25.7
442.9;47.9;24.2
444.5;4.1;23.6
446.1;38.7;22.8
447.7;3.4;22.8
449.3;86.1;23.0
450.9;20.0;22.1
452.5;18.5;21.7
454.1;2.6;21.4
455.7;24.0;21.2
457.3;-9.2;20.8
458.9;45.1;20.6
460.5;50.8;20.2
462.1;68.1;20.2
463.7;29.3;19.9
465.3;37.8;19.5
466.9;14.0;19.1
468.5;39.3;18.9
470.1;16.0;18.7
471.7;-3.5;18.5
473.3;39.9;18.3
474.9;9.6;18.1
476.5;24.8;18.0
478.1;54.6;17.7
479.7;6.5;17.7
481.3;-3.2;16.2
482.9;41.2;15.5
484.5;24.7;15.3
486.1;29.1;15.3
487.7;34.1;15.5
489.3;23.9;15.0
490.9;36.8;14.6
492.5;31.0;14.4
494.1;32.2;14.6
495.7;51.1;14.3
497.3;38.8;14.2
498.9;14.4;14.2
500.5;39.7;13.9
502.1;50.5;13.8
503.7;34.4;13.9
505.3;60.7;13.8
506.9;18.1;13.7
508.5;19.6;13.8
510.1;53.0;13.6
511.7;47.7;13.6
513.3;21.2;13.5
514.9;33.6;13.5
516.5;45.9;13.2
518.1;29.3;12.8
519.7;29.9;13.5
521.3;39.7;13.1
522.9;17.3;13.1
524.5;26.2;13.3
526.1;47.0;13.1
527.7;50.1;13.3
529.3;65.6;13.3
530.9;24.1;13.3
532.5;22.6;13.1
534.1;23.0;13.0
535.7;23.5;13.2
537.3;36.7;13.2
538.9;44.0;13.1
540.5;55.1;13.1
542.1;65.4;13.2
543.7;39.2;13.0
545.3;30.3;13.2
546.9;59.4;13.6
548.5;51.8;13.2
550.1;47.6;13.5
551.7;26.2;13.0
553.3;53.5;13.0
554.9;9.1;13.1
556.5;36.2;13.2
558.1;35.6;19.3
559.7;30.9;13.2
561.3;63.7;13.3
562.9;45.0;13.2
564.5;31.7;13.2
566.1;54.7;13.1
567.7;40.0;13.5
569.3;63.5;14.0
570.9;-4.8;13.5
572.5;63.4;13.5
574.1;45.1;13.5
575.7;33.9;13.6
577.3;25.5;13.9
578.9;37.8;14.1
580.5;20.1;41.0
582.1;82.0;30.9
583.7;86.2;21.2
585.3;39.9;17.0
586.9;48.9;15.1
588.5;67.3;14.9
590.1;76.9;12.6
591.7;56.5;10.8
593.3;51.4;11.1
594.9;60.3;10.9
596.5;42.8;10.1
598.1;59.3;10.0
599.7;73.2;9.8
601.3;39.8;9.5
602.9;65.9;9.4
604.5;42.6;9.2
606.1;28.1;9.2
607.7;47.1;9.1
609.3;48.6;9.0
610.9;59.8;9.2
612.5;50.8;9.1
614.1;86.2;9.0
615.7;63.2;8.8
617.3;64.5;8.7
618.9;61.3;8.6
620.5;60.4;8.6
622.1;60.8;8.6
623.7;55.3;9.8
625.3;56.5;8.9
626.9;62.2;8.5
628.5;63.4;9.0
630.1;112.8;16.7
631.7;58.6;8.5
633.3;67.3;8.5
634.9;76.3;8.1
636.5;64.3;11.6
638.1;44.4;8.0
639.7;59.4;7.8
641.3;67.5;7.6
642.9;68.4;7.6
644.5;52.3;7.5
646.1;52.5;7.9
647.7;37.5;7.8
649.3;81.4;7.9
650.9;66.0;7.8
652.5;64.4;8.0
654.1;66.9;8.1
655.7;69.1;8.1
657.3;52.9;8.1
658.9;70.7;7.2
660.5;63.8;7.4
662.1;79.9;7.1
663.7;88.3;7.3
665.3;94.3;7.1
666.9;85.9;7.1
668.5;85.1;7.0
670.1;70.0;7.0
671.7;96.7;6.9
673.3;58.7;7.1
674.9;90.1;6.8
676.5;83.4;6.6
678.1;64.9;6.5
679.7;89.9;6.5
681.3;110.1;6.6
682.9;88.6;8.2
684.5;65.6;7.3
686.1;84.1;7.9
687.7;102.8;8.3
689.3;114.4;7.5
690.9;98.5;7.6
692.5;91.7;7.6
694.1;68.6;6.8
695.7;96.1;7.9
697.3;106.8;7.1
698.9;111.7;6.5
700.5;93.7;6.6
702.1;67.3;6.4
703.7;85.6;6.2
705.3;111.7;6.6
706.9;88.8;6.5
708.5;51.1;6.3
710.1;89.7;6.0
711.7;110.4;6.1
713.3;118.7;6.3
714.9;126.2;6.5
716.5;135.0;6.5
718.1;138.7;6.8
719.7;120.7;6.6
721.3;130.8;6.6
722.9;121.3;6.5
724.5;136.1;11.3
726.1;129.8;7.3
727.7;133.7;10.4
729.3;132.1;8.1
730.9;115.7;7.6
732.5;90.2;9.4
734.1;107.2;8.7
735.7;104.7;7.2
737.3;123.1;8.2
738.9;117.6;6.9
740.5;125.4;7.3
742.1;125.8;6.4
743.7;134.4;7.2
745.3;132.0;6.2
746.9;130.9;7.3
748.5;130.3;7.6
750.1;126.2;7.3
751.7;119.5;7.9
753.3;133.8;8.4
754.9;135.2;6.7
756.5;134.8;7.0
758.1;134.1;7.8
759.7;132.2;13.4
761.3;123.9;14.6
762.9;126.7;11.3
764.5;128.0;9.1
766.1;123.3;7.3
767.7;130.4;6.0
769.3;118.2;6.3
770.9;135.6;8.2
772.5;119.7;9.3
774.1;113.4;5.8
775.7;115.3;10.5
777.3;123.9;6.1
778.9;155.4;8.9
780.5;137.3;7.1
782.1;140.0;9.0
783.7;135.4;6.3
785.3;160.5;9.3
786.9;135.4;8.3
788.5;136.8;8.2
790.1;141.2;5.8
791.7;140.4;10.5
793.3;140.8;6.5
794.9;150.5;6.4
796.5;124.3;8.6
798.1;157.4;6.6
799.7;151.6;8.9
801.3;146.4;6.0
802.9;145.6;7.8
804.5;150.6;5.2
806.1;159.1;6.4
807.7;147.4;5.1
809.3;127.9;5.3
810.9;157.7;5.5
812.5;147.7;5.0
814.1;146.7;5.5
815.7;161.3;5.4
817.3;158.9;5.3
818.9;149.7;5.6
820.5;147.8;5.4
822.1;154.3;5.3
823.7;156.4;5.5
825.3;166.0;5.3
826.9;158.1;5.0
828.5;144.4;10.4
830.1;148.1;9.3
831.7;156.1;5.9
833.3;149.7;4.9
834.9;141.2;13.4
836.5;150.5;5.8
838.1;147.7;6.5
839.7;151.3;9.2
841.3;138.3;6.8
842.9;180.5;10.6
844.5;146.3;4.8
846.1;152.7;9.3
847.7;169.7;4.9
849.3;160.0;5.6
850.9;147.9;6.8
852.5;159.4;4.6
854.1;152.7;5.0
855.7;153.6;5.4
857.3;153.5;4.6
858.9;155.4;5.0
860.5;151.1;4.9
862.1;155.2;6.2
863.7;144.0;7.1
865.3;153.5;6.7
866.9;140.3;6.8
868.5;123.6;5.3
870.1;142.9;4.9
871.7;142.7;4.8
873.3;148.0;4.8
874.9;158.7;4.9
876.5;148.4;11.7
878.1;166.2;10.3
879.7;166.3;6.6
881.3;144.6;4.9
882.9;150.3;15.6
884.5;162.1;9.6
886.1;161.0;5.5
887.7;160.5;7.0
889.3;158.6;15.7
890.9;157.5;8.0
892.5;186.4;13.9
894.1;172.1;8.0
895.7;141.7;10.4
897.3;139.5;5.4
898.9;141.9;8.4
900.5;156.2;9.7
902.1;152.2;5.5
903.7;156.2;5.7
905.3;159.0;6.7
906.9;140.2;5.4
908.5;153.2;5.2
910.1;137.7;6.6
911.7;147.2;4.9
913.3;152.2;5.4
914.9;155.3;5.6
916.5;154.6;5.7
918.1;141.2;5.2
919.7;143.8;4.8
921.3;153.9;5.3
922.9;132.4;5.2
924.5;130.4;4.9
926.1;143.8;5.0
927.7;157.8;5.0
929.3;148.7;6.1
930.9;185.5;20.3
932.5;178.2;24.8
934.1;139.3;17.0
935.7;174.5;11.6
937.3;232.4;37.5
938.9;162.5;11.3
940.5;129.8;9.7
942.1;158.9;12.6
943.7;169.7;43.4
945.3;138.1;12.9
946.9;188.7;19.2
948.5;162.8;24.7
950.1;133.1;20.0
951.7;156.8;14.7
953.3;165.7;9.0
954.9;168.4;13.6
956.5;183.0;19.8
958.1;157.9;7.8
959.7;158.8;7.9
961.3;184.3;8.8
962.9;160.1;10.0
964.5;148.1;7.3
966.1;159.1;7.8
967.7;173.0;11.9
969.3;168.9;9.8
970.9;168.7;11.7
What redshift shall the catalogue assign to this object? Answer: 0.79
